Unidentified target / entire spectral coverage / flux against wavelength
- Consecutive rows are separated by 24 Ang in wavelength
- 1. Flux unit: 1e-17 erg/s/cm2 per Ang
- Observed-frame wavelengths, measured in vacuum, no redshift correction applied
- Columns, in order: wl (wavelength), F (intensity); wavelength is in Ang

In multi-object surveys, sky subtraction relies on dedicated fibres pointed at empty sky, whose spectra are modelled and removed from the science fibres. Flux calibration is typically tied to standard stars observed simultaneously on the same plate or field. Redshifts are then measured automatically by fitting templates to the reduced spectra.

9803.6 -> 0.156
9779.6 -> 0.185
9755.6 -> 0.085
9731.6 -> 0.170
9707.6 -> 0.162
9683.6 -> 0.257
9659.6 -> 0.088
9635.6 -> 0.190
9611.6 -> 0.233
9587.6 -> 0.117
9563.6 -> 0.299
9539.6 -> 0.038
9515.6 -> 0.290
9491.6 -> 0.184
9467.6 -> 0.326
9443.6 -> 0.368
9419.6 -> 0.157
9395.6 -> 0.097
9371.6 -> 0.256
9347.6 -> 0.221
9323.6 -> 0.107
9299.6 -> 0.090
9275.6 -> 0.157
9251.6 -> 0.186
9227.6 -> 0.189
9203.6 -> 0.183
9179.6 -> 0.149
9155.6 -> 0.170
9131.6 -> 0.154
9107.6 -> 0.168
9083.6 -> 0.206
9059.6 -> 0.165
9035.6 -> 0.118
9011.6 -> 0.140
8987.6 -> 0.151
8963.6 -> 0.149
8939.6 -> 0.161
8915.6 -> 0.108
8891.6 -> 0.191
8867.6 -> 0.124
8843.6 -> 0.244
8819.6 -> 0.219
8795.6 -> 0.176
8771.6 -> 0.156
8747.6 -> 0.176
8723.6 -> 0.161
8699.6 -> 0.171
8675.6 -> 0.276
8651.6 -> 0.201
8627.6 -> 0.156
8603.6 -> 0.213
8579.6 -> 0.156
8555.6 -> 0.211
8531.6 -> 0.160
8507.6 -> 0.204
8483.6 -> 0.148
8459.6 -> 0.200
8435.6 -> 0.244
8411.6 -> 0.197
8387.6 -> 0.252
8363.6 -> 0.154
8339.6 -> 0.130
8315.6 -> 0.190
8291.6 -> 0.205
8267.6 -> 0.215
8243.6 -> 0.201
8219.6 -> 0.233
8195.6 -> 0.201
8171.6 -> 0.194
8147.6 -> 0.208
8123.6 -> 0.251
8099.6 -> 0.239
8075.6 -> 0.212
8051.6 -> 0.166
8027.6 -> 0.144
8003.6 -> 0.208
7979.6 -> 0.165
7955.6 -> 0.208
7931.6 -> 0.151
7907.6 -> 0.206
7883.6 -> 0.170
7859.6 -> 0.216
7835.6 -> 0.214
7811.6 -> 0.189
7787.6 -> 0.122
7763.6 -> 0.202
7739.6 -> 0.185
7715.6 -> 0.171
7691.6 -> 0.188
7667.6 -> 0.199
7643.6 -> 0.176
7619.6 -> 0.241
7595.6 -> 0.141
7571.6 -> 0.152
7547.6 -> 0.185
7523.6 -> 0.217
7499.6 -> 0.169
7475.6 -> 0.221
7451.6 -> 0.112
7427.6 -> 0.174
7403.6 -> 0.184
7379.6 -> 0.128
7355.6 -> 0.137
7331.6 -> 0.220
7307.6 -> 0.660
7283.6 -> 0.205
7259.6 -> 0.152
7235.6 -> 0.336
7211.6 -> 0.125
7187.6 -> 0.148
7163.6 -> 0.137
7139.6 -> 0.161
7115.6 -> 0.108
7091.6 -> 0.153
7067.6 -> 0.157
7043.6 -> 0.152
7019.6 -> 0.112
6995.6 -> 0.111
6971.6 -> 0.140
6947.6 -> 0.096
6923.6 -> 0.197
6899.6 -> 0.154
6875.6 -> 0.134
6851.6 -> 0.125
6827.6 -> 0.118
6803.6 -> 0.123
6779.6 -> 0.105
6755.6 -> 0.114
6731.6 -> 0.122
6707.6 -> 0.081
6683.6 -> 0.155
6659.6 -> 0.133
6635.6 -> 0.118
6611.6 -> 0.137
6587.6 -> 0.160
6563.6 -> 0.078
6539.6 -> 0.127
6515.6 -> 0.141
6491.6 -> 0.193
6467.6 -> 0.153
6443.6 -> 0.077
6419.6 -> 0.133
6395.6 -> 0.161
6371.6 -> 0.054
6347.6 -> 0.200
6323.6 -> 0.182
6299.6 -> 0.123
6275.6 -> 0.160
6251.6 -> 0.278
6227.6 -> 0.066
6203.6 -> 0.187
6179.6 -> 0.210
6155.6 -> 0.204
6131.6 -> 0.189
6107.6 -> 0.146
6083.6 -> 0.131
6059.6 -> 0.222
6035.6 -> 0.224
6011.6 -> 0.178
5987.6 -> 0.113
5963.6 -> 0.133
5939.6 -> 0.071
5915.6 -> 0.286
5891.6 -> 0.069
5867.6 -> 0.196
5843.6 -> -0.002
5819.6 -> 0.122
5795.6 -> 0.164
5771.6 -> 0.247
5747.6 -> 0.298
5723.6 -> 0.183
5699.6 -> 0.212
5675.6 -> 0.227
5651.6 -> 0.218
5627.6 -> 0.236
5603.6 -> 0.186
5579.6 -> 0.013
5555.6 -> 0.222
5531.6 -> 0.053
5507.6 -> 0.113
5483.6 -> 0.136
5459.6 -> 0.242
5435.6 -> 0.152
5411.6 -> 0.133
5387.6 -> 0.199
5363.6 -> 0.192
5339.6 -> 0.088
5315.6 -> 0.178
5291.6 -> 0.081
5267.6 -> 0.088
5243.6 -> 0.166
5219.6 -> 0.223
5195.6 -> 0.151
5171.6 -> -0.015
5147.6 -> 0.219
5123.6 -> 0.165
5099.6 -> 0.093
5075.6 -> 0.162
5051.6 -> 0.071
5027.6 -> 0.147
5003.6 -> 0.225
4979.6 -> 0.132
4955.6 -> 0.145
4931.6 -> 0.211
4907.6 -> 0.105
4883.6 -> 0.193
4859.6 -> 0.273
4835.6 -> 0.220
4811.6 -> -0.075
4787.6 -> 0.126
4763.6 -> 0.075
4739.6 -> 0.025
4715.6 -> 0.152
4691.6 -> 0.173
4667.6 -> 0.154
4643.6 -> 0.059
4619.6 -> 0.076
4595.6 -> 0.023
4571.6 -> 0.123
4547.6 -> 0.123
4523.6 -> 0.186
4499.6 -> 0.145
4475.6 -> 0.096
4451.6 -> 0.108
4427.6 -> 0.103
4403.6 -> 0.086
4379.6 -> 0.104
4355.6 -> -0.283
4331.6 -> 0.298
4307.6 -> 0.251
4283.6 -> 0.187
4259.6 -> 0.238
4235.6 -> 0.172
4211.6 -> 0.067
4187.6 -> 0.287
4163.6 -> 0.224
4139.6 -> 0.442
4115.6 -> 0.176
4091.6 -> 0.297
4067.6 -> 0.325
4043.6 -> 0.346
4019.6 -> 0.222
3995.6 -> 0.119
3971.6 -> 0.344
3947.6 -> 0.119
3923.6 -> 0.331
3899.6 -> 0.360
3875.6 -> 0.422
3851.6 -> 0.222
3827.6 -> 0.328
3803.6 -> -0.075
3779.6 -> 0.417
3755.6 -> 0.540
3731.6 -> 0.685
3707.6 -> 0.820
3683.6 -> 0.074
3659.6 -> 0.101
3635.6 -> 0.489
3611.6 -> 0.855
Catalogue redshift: 0.96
